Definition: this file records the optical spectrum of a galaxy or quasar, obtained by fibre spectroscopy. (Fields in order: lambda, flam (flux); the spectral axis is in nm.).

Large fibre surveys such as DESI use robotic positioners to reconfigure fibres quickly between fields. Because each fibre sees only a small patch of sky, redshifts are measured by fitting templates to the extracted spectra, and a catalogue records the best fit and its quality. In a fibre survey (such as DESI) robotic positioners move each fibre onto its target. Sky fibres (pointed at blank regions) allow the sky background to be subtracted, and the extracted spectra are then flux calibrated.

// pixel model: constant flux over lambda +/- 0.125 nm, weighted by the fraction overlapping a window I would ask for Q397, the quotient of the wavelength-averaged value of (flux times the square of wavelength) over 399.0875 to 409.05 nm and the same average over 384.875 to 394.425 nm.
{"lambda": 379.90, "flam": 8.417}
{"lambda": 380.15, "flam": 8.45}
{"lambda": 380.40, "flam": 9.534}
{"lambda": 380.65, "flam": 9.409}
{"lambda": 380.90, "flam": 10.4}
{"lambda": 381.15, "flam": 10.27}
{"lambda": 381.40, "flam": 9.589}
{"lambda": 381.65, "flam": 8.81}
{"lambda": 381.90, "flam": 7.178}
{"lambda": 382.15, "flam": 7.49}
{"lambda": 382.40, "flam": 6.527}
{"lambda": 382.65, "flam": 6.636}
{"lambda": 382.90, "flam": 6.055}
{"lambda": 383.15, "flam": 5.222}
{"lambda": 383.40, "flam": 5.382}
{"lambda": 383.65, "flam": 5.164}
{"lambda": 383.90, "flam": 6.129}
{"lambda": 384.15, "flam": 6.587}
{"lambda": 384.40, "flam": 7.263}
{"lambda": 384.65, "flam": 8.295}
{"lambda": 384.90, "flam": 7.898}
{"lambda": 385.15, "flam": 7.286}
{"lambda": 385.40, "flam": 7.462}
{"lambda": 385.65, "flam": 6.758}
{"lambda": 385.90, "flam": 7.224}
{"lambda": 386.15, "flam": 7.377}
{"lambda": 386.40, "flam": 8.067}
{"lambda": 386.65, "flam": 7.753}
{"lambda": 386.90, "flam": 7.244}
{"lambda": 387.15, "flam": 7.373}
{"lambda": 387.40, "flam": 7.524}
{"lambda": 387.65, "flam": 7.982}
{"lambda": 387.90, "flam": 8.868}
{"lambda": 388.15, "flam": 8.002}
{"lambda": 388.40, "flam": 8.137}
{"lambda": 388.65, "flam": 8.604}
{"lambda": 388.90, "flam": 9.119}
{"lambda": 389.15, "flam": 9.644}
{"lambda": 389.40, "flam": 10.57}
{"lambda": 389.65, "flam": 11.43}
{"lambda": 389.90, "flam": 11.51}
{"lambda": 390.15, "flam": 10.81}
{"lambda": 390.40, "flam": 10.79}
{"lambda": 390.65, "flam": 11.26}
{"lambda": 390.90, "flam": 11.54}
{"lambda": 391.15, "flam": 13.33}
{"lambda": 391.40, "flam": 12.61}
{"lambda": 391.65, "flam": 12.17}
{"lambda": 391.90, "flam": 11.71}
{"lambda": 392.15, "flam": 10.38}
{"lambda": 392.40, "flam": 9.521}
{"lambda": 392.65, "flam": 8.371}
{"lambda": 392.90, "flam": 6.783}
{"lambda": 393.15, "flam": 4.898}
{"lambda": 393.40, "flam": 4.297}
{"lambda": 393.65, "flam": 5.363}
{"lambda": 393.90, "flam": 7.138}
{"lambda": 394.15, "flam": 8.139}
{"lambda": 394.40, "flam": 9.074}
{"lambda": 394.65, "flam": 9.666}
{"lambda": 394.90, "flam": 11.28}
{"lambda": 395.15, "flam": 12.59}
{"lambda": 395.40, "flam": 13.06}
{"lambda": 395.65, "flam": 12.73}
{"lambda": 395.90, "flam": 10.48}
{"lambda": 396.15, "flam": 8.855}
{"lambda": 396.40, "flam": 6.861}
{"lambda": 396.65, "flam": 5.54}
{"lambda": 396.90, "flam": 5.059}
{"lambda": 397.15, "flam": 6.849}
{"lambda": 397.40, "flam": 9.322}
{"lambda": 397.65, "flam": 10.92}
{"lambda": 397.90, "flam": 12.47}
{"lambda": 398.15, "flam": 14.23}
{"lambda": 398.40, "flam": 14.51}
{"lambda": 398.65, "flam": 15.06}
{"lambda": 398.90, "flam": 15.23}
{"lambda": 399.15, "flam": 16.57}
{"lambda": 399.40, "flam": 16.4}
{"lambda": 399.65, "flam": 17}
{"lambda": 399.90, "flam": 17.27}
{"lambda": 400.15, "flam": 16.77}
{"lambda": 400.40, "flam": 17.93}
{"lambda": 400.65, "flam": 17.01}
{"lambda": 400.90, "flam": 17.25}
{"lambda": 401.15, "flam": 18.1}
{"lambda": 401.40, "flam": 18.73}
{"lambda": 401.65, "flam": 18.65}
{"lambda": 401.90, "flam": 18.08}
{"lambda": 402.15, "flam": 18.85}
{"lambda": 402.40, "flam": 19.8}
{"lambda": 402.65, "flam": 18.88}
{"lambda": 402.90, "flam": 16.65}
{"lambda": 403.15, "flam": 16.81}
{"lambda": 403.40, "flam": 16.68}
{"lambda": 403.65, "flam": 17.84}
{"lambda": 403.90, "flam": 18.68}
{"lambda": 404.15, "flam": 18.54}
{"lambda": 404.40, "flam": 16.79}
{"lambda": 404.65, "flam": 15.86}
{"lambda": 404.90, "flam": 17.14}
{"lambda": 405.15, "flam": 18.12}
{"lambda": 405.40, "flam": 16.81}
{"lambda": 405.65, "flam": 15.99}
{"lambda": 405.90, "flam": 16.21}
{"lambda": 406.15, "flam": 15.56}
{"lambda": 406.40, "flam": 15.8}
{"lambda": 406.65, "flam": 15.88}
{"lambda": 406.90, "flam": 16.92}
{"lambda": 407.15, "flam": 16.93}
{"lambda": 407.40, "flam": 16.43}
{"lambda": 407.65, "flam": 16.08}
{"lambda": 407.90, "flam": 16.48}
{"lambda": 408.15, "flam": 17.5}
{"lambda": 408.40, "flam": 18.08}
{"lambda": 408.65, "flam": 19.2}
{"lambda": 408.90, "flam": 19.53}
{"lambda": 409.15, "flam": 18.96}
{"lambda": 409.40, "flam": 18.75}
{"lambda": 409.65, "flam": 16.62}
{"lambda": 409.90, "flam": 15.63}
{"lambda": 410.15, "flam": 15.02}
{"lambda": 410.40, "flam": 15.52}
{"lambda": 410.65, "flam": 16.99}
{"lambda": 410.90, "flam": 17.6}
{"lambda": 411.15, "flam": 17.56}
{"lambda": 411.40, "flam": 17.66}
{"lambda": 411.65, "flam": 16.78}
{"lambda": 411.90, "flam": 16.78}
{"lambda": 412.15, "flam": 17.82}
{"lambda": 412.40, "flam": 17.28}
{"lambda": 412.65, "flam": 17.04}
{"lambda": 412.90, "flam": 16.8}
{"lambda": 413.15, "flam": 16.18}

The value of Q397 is 2.1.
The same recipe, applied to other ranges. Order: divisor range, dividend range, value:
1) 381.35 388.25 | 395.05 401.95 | 2.03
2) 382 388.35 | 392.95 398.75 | 1.40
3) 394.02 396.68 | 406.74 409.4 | 1.88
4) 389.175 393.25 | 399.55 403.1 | 1.80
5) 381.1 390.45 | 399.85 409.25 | 2.40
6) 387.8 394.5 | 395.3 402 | 1.52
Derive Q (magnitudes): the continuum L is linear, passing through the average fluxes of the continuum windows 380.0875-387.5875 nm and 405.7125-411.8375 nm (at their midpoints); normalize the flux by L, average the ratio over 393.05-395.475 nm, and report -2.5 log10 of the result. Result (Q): 0.34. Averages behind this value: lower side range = 7.54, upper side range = 17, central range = 8.5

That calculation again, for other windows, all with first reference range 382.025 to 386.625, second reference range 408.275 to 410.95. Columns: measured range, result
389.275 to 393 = -0.130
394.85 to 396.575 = 0.089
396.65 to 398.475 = 0.236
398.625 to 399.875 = -0.232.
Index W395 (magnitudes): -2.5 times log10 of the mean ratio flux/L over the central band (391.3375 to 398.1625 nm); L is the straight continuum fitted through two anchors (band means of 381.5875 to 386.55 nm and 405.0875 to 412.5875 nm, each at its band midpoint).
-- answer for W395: 0.22 mag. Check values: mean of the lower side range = 6.92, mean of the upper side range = 17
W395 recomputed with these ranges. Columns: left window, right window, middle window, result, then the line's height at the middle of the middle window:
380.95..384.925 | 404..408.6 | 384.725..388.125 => 0.134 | 8.63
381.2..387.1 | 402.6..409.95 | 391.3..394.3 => 0.286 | 11.1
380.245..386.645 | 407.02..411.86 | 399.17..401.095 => -0.237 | 13.7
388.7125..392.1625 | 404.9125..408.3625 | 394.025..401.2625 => 0.090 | 13.6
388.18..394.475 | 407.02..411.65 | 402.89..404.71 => -0.167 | 14.9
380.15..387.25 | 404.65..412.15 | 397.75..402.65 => -0.211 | 13.8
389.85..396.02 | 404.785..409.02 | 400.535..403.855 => -0.226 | 14.6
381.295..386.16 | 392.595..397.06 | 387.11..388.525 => -0.074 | 7.49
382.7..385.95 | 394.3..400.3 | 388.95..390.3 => -0.205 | 8.85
